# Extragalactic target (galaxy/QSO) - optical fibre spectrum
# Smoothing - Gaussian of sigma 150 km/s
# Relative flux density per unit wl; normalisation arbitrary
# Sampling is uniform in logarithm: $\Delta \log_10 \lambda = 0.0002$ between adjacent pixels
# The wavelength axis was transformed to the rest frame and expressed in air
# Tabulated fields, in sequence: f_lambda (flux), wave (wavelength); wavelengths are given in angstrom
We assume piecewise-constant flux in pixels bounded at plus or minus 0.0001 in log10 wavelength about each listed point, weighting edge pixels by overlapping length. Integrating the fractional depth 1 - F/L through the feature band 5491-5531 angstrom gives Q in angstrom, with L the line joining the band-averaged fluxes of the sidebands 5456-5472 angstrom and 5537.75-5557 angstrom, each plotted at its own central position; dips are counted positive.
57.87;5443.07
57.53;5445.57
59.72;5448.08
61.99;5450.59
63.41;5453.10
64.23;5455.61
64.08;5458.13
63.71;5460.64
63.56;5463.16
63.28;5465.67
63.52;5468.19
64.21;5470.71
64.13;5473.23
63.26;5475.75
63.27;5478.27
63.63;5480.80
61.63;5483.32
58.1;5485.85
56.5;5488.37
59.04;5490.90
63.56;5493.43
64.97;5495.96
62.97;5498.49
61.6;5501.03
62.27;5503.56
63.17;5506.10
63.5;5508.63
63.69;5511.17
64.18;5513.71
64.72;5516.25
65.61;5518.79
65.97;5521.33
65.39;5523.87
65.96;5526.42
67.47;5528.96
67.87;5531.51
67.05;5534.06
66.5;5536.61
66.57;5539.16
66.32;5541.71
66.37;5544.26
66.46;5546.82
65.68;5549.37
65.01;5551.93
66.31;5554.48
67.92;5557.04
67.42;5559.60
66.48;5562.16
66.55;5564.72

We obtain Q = 0.6 angstrom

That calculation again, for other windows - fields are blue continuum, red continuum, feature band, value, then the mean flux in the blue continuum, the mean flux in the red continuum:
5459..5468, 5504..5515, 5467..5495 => 0.72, 63.6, 63.5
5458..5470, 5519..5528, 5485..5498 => 0.80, 63.6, 65.9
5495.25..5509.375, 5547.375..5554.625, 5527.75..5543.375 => -0.50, 63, 65.7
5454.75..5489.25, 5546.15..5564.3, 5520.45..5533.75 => -0.28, 62.7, 66.5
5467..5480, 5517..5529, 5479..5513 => 1.43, 63.7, 65.9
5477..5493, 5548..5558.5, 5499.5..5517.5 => -0.22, 60.5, 66.3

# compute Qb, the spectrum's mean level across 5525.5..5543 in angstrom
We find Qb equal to 66.9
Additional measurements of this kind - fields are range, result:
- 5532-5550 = 66.5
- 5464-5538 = 63.7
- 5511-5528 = 65.2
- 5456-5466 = 63.7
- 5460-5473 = 63.7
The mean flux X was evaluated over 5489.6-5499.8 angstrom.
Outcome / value 62.6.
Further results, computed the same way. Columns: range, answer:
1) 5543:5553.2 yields 65.8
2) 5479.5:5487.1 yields 61.1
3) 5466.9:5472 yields 63.8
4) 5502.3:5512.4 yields 63.1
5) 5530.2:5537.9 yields 67.1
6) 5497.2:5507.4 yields 62.5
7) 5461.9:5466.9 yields 63.5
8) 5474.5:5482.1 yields 63.4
